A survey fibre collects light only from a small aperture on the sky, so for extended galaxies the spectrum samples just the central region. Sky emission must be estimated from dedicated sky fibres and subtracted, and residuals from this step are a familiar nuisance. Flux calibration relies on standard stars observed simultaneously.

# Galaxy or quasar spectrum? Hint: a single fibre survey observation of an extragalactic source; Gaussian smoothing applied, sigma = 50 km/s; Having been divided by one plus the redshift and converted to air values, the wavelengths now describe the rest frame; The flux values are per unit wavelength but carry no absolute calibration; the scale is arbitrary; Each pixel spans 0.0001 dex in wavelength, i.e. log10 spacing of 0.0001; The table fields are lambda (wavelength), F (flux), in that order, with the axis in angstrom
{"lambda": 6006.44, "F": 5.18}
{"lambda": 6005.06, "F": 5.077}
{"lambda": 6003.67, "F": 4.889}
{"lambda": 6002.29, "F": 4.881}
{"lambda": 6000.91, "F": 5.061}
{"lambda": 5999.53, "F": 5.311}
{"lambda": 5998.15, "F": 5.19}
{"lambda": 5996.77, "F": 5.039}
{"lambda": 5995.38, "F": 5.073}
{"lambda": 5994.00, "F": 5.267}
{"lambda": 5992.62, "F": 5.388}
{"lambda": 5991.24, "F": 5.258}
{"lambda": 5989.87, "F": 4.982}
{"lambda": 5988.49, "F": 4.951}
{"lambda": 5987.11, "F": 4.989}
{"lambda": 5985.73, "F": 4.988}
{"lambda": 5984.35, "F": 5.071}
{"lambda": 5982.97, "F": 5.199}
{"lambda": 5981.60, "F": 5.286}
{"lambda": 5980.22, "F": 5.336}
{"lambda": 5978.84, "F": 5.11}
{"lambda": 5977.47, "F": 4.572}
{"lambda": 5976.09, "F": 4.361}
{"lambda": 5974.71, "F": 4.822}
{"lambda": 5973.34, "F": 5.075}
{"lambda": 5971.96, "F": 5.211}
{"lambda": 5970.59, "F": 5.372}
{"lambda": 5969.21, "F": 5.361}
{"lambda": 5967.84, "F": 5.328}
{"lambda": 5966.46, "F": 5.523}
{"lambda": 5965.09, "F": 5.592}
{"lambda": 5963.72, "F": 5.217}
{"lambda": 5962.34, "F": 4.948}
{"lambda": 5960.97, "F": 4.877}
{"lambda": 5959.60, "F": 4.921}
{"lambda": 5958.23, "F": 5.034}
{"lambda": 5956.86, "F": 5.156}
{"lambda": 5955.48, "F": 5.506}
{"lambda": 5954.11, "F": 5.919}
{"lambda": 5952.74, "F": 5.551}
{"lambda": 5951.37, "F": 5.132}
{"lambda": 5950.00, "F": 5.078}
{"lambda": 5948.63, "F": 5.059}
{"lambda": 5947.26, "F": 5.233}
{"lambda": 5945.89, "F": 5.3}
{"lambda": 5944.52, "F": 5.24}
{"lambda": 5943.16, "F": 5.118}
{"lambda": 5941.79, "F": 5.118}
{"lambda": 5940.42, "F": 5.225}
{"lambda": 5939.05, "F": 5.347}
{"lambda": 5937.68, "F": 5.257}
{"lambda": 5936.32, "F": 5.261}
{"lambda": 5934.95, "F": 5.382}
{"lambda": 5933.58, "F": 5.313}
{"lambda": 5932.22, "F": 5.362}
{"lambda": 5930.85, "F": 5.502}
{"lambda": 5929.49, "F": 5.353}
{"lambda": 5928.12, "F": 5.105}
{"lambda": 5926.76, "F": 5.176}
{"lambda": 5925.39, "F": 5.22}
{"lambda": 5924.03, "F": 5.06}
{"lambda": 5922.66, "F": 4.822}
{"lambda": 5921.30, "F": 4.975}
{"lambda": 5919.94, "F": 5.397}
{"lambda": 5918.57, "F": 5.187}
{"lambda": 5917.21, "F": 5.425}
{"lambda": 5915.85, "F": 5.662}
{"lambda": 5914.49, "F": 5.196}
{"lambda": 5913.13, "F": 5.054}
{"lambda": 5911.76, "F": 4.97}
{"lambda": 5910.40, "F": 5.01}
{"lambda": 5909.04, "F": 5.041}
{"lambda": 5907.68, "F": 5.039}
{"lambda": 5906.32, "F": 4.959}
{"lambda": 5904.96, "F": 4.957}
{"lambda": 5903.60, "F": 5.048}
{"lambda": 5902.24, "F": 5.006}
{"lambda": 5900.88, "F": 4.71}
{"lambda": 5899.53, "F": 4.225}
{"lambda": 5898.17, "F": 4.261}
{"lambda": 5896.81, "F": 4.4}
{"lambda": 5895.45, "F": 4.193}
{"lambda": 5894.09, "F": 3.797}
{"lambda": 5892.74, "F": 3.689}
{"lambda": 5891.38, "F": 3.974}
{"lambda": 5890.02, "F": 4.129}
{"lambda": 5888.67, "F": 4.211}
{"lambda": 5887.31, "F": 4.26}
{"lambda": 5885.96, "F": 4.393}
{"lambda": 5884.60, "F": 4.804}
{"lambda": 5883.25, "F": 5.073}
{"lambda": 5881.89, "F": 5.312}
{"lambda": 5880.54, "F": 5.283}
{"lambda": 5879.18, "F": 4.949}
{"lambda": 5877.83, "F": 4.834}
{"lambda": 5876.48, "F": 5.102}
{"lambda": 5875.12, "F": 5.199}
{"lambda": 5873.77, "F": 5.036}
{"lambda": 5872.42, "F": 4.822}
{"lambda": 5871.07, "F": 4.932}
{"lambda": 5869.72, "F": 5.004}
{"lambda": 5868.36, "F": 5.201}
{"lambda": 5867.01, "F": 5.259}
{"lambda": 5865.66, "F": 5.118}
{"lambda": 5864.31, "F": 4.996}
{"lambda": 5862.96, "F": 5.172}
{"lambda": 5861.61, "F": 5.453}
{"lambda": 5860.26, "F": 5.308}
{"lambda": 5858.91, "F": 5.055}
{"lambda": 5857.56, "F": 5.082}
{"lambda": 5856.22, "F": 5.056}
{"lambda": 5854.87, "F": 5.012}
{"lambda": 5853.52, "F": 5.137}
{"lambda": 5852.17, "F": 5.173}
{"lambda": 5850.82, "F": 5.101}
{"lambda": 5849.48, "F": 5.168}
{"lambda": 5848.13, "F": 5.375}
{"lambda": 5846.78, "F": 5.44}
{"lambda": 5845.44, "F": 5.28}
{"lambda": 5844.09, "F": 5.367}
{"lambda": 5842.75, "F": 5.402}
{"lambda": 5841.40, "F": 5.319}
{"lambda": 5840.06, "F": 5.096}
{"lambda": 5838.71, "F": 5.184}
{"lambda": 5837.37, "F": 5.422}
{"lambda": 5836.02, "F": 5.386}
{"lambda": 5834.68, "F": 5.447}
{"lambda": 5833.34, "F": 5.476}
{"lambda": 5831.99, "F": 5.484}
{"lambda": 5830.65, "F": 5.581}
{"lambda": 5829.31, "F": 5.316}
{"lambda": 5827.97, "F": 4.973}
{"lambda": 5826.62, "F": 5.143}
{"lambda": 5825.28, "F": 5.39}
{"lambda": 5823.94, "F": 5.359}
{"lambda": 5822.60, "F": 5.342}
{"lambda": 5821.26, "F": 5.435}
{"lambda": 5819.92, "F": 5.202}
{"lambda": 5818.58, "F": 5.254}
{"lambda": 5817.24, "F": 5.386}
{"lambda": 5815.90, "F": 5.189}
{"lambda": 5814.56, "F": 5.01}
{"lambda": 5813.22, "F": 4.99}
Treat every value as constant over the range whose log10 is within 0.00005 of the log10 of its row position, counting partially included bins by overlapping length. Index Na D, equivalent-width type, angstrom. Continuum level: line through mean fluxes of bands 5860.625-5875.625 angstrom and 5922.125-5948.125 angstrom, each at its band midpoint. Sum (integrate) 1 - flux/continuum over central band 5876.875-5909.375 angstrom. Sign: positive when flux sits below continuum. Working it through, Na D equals 3.5 angstrom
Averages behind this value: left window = 5.11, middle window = 4.61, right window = 5.23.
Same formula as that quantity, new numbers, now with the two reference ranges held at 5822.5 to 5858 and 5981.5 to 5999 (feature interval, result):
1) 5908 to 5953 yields -0.2 angstrom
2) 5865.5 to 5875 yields 0.3 angstrom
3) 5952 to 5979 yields -0.1 angstrom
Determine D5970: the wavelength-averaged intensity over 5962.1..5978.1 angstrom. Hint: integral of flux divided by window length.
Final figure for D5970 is 5.12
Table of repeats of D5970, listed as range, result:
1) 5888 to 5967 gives 5.03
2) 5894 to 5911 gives 4.69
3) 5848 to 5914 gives 4.86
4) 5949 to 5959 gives 5.33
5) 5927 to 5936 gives 5.33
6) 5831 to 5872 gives 5.23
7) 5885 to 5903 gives 4.26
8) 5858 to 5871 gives 5.16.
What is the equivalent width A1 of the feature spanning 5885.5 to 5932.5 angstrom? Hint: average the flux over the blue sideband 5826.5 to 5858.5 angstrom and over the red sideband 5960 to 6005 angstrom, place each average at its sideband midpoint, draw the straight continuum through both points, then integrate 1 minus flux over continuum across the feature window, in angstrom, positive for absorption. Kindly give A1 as 3.4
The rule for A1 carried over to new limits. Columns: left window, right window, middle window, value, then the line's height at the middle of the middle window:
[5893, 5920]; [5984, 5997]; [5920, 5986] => -2.7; 4.99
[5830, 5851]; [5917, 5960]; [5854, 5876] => 0.9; 5.32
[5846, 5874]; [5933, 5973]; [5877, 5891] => 1.2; 5.17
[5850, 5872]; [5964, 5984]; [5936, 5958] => -0.6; 5.15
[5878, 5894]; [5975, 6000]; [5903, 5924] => -2.0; 4.68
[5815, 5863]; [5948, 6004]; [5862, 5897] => 3.3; 5.24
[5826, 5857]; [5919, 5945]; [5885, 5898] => 2.7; 5.25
